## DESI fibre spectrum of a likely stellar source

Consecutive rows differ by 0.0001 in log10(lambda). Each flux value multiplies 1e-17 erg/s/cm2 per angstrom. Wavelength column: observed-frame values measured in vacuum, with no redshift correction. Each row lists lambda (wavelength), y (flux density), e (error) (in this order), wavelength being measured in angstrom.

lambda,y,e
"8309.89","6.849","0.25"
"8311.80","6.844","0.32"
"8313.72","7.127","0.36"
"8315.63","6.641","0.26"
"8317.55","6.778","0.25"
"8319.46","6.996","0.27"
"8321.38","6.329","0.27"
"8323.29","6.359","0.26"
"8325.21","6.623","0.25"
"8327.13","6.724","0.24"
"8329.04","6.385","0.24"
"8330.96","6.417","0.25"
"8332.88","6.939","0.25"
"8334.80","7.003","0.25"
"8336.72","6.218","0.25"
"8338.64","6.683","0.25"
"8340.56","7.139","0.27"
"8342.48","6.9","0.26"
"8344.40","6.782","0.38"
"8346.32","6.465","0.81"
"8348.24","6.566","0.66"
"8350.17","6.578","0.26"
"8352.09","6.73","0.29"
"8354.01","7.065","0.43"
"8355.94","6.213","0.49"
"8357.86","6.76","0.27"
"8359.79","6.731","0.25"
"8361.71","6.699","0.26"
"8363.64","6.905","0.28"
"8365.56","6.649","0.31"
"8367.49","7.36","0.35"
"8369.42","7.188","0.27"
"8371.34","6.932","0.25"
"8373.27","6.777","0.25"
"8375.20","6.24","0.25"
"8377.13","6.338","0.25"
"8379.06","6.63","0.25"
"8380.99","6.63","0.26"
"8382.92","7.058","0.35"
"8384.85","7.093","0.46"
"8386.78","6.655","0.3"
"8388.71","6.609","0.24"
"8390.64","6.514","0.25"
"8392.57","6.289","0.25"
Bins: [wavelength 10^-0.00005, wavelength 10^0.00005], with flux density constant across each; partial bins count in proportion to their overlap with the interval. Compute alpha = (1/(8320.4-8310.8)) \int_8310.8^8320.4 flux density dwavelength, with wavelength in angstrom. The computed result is 6.88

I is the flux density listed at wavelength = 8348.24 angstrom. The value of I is 6.566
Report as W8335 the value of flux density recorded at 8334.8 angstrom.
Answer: 7.003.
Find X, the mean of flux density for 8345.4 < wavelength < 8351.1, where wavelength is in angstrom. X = 6.53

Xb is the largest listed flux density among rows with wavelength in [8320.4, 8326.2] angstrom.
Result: 6.623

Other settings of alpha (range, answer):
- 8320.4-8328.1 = 6.51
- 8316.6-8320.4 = 6.9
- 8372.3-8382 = 6.52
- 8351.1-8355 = 6.89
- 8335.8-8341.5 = 6.68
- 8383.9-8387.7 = 6.88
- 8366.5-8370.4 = 7.27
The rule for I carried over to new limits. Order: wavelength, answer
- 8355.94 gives 6.213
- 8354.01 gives 7.065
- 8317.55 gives 6.778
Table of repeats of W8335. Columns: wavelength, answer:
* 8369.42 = 7.188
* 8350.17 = 6.578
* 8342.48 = 6.9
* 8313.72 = 7.127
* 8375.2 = 6.24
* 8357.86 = 6.76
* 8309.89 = 6.849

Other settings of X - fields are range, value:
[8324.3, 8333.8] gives 6.62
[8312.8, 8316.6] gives 6.88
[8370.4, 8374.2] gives 6.85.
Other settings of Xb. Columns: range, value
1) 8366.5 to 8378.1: 7.36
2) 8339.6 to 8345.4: 7.139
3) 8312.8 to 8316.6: 7.127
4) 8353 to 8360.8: 7.065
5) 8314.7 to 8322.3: 6.996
